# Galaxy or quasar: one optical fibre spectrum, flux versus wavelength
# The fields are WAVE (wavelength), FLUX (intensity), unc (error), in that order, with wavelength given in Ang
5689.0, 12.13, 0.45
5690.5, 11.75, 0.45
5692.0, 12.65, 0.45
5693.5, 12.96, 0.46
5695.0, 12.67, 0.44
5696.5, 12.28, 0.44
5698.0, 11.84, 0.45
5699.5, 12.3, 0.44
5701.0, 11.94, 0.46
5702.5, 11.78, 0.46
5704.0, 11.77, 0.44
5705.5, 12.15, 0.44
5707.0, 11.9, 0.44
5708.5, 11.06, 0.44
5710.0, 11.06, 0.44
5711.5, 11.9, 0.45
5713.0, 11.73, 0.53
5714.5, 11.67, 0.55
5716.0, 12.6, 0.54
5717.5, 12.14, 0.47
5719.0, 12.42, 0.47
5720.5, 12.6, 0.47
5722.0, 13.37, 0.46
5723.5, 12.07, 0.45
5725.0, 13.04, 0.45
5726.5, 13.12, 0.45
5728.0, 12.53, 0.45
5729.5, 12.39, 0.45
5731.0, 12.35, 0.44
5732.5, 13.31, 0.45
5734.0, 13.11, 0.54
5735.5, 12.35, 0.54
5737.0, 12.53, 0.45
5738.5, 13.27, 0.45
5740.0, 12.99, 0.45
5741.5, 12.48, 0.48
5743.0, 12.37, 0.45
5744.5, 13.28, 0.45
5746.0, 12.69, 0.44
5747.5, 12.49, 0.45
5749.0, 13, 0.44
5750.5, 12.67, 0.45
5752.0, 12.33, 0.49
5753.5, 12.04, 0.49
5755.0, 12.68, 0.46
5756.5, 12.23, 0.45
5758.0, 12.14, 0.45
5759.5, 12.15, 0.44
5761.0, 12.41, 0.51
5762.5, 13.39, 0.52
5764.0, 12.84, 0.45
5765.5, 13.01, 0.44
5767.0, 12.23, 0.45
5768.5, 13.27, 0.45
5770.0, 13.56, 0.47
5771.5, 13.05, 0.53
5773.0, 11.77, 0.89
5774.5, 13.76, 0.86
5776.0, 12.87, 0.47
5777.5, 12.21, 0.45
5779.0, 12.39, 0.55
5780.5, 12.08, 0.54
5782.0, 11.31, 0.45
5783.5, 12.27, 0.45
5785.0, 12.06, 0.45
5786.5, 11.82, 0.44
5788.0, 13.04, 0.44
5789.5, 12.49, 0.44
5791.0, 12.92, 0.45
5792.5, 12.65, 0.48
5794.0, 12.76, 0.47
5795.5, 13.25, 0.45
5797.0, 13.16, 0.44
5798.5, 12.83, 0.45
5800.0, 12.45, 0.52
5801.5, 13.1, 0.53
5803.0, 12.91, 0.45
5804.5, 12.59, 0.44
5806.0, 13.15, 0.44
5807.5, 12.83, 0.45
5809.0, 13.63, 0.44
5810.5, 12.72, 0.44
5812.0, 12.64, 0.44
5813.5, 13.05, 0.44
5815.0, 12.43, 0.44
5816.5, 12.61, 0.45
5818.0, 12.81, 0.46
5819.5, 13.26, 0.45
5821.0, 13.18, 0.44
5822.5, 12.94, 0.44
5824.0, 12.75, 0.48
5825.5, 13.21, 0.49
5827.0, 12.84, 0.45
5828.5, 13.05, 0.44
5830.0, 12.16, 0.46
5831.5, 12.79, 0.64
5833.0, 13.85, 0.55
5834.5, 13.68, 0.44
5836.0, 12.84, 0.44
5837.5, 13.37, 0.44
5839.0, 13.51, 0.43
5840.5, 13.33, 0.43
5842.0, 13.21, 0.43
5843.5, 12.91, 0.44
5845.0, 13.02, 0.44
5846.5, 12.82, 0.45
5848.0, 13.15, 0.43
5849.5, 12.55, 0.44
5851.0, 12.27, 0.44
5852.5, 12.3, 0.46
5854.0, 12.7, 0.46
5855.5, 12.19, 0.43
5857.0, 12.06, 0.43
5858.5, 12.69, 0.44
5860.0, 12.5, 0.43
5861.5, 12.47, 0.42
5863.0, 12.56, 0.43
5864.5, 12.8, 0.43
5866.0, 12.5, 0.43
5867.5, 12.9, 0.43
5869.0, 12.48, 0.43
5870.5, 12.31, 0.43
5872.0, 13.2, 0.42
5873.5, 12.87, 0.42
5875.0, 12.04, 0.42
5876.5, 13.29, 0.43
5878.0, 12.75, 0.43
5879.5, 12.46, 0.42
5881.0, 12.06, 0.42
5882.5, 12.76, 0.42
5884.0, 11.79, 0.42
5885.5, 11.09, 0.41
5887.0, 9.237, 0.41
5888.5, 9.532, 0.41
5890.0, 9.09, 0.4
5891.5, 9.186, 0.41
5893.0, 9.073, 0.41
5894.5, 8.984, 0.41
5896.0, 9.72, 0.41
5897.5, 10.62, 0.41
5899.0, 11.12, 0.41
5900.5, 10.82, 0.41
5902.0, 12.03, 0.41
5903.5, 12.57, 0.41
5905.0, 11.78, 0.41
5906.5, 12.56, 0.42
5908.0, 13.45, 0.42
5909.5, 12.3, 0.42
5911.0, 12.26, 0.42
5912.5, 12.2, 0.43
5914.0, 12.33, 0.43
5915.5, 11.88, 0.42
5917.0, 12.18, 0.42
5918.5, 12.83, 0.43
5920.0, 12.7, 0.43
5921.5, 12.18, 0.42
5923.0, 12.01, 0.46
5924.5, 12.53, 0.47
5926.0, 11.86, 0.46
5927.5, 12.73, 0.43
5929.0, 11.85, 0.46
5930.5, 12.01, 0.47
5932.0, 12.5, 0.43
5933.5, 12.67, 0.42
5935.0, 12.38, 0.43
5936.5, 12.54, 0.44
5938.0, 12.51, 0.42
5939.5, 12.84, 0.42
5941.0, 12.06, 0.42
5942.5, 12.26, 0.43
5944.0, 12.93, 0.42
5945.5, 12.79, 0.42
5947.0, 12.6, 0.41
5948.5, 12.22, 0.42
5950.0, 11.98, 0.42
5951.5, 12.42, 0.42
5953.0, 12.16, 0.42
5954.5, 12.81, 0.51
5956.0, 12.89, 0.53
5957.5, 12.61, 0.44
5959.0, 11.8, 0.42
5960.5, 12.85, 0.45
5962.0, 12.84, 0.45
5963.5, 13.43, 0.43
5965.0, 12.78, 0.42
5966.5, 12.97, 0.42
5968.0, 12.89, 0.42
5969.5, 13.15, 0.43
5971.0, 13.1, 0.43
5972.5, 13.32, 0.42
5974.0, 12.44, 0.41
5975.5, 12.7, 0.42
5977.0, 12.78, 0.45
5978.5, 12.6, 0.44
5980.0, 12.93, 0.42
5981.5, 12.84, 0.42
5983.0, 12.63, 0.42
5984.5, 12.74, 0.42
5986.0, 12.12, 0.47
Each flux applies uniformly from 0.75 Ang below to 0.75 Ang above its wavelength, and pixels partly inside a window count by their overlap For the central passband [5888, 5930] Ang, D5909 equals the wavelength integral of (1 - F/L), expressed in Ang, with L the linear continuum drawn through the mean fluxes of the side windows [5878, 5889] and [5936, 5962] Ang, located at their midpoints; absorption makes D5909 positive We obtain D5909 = 1.1 Ang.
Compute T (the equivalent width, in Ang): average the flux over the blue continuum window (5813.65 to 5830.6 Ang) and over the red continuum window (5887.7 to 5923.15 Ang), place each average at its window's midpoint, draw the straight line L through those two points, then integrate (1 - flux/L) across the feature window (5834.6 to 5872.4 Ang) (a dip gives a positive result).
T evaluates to -1.4 Ang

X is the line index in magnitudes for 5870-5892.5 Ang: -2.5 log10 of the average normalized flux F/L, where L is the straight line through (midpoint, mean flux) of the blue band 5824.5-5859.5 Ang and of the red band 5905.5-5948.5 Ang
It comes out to 0.10 mag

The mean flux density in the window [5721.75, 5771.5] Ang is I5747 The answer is 12.7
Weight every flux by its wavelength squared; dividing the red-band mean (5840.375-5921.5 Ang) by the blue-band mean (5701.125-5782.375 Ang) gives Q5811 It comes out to 1.0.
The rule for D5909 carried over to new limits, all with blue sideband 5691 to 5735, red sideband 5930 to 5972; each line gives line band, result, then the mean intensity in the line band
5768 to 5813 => -1.1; 12.7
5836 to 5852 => -0.7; 13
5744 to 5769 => -0.5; 12.6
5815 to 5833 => -0.7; 12.9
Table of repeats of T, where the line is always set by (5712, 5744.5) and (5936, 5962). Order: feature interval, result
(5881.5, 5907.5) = 3.7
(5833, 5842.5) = -0.6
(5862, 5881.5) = -0.2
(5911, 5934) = 0.4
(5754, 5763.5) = 0.1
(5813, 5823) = -0.3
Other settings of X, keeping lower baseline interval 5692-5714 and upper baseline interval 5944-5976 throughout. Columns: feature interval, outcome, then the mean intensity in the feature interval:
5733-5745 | -0.06 mag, 12.8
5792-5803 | -0.06 mag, 12.9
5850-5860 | 0.00 mag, 12.4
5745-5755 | -0.04 mag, 12.6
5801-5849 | -0.06 mag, 13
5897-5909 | 0.06 mag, 11.9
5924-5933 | 0.03 mag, 12.3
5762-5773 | -0.07 mag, 13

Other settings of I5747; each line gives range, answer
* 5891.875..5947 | 12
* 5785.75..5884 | 12.8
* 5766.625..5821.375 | 12.7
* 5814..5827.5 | 12.9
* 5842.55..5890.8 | 12.2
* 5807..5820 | 12.9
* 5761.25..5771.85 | 13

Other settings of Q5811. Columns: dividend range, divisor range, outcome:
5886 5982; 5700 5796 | 1.03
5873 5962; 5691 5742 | 1.04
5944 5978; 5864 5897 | 1.14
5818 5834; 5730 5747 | 1.05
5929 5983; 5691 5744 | 1.11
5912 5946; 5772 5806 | 1.03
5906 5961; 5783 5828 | 1.01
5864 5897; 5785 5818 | 0.92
